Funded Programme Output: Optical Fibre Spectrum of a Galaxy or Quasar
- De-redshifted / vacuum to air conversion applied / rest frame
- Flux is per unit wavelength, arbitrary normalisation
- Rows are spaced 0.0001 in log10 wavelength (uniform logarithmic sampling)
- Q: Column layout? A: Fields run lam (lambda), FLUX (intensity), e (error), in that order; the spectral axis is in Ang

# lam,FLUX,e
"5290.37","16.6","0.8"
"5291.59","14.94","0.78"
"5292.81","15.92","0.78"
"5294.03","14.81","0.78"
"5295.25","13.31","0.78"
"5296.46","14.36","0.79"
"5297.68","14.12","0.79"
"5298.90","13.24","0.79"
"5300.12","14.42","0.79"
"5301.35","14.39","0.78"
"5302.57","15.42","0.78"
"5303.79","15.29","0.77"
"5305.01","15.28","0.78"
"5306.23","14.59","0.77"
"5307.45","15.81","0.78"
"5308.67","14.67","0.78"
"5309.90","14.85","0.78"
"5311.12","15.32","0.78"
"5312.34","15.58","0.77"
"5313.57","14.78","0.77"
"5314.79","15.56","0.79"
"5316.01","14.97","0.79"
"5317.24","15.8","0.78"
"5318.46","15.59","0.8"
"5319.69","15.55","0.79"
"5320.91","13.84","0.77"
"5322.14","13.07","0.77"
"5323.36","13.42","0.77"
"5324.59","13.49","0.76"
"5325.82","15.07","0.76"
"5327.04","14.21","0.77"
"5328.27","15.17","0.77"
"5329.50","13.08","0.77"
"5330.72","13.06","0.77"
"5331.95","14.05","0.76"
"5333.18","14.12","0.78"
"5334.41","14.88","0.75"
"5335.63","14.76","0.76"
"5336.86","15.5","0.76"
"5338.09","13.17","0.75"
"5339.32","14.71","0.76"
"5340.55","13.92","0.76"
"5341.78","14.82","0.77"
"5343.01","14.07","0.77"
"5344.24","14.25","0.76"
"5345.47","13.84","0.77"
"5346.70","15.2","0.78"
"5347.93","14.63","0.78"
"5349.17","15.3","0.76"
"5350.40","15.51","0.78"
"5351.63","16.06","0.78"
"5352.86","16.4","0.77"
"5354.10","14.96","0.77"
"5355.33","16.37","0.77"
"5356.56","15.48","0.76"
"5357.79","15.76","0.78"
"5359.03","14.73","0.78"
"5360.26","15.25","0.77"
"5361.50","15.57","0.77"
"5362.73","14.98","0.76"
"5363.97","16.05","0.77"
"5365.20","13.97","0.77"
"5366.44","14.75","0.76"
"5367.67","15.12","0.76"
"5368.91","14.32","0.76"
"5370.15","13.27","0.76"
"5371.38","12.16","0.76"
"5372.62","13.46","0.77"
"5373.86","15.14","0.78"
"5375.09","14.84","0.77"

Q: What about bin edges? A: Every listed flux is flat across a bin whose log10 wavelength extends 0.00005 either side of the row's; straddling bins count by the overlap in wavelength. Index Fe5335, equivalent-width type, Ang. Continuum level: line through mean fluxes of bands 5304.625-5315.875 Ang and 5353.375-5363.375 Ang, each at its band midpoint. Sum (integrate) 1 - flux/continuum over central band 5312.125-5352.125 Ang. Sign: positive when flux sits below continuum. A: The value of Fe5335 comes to 1.8 Ang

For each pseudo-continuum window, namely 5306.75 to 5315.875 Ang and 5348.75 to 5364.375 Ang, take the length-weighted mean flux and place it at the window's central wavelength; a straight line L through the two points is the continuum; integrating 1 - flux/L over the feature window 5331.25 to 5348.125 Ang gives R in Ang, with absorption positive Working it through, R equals 1.1 Ang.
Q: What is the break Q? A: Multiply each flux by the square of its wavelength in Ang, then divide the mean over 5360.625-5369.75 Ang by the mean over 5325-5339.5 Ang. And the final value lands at 1.1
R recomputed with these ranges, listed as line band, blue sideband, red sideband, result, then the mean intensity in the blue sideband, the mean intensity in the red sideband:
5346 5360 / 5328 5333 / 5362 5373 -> -1.40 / 13.8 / 14.3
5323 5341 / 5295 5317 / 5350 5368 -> 1.10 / 14.8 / 15.4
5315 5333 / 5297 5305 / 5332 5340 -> 0.21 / 14.5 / 14.5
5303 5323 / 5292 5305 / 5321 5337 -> -0.94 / 14.6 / 14.1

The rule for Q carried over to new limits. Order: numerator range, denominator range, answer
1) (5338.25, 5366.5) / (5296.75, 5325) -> 1.04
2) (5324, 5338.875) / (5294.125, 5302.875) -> 1.02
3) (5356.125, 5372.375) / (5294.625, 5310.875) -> 1.03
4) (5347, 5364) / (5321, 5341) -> 1.11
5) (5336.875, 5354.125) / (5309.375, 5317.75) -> 0.98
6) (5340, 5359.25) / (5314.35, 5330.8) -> 1.05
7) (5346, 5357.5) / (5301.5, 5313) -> 1.04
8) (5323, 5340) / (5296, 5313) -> 0.97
